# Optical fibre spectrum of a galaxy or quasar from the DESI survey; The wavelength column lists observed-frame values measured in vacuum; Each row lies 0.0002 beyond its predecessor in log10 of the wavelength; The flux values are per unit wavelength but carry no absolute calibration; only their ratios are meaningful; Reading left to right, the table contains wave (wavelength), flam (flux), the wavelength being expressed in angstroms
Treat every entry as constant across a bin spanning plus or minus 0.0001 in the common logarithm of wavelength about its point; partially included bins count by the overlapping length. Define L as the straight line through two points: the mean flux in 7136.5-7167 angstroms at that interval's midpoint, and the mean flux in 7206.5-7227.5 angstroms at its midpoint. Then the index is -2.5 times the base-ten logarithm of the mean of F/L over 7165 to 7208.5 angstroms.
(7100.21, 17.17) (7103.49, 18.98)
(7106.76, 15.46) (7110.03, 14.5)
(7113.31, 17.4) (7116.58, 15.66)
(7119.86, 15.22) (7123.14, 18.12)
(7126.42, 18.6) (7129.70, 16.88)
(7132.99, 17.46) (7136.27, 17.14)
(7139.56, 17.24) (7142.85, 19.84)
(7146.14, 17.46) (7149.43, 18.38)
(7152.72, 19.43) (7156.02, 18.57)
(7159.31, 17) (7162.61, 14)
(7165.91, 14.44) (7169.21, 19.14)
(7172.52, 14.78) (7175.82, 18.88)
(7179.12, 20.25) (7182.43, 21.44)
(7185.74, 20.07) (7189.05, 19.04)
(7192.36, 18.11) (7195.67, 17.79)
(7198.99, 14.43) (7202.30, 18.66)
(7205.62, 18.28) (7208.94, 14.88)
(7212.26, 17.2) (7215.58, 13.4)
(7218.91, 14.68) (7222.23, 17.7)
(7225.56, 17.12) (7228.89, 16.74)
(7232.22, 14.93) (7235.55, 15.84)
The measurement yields -0.09 mag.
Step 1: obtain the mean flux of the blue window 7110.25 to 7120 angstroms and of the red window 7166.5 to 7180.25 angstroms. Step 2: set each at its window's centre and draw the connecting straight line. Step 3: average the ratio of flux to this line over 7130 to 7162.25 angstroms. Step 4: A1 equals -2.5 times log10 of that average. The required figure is -0.053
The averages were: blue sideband 16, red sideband 17.9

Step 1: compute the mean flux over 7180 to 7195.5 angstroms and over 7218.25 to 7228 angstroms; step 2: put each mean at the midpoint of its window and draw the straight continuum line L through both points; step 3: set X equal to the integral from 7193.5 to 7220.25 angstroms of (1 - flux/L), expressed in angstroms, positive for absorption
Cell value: 2.7 angstroms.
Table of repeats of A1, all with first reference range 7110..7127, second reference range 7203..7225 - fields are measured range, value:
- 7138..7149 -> -0.10 mag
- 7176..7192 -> -0.21 mag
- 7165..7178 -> -0.04 mag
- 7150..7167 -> -0.03 mag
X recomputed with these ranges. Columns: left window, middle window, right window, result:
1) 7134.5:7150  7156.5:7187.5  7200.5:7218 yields -1.0 angstroms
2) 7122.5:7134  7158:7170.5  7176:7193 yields 2.0 angstroms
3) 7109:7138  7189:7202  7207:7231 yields -0.9 angstroms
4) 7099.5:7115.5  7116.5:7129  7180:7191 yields 0.2 angstroms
